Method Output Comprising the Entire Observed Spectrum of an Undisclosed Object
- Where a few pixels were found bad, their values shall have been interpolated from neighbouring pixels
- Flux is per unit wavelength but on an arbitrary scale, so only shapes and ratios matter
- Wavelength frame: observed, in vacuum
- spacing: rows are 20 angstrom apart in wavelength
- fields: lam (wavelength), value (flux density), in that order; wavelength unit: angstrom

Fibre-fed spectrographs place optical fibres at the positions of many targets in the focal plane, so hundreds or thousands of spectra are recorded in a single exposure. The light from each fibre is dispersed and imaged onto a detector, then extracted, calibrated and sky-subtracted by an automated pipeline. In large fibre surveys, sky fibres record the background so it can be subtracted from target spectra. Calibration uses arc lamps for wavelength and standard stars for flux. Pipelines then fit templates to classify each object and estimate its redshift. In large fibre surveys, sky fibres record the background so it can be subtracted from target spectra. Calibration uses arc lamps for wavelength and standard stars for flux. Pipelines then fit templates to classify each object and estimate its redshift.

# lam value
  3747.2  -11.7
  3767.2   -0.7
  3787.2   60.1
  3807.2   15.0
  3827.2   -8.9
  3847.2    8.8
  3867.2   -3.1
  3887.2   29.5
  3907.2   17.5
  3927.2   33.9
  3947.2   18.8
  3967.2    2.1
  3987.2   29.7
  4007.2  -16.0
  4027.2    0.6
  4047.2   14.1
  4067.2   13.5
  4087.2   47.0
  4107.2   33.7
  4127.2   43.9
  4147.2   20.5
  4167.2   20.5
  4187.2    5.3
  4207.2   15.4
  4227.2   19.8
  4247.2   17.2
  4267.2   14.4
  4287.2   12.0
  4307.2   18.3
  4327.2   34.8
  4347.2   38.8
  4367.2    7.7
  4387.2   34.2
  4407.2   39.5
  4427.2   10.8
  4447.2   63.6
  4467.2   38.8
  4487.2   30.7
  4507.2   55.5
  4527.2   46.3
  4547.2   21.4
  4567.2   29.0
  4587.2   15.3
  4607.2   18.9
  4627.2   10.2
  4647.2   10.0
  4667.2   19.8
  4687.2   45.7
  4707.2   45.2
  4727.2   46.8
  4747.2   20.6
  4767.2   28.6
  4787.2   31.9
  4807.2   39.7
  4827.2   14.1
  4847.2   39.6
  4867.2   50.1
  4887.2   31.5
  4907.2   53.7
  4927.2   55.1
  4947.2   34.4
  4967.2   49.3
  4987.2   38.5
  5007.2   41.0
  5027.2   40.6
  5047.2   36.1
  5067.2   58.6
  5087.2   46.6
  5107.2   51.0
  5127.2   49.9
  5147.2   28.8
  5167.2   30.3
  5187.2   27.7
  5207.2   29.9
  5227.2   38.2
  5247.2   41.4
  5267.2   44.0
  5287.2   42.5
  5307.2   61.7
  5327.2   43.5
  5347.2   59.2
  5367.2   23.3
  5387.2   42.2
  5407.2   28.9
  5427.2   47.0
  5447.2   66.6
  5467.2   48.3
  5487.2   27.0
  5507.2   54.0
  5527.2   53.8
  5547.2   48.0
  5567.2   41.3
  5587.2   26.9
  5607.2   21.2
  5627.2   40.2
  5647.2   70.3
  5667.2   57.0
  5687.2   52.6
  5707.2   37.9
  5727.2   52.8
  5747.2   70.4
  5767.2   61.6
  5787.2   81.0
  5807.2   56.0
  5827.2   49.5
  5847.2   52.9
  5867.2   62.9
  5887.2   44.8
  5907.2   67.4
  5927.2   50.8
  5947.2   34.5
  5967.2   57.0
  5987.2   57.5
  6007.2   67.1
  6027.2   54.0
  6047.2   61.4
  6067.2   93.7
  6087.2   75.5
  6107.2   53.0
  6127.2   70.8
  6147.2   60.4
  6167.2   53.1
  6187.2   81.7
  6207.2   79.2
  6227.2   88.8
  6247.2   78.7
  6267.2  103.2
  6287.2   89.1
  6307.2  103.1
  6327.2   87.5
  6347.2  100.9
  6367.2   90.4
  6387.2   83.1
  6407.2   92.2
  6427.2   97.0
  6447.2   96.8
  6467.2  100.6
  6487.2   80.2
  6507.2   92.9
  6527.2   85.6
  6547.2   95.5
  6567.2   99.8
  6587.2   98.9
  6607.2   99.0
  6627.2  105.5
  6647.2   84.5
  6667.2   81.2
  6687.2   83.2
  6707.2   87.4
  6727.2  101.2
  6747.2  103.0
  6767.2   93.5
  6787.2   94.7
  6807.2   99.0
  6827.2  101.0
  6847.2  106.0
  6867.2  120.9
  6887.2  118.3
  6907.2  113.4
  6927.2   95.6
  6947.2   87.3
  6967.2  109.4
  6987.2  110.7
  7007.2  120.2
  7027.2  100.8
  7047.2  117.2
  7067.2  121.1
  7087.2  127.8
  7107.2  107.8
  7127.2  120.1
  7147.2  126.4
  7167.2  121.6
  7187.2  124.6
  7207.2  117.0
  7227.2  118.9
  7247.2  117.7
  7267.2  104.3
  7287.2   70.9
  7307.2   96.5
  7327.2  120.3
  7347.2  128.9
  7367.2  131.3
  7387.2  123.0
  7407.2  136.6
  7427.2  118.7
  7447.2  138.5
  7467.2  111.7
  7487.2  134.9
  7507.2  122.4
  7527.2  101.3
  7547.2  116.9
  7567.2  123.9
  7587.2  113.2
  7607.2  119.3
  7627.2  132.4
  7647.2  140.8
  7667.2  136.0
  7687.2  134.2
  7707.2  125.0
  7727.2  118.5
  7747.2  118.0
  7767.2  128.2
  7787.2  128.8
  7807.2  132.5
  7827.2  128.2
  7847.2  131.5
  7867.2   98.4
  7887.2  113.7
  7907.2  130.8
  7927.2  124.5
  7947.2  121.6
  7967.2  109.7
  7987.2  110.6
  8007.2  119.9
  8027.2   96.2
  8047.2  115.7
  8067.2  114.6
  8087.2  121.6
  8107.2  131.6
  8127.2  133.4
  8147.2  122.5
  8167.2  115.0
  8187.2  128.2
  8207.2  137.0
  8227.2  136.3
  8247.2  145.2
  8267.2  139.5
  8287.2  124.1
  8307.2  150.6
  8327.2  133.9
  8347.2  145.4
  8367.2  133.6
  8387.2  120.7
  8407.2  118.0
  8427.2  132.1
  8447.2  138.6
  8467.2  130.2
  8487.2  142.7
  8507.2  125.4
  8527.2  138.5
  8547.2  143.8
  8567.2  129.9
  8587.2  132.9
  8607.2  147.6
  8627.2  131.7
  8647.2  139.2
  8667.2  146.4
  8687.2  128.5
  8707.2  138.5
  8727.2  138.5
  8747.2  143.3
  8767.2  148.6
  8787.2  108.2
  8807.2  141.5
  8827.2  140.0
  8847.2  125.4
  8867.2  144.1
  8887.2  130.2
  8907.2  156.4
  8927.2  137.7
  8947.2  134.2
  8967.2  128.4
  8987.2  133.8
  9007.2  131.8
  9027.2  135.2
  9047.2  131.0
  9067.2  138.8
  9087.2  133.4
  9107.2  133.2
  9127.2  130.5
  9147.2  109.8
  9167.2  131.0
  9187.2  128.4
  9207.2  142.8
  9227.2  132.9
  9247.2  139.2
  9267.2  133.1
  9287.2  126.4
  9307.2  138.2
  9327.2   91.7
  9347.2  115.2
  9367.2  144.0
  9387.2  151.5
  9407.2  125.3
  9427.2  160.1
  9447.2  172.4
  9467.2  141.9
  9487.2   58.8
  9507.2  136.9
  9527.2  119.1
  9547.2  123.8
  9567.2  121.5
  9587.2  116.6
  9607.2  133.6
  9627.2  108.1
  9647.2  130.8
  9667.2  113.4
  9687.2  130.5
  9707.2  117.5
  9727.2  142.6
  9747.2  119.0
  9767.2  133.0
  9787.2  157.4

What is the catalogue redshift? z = 0.55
